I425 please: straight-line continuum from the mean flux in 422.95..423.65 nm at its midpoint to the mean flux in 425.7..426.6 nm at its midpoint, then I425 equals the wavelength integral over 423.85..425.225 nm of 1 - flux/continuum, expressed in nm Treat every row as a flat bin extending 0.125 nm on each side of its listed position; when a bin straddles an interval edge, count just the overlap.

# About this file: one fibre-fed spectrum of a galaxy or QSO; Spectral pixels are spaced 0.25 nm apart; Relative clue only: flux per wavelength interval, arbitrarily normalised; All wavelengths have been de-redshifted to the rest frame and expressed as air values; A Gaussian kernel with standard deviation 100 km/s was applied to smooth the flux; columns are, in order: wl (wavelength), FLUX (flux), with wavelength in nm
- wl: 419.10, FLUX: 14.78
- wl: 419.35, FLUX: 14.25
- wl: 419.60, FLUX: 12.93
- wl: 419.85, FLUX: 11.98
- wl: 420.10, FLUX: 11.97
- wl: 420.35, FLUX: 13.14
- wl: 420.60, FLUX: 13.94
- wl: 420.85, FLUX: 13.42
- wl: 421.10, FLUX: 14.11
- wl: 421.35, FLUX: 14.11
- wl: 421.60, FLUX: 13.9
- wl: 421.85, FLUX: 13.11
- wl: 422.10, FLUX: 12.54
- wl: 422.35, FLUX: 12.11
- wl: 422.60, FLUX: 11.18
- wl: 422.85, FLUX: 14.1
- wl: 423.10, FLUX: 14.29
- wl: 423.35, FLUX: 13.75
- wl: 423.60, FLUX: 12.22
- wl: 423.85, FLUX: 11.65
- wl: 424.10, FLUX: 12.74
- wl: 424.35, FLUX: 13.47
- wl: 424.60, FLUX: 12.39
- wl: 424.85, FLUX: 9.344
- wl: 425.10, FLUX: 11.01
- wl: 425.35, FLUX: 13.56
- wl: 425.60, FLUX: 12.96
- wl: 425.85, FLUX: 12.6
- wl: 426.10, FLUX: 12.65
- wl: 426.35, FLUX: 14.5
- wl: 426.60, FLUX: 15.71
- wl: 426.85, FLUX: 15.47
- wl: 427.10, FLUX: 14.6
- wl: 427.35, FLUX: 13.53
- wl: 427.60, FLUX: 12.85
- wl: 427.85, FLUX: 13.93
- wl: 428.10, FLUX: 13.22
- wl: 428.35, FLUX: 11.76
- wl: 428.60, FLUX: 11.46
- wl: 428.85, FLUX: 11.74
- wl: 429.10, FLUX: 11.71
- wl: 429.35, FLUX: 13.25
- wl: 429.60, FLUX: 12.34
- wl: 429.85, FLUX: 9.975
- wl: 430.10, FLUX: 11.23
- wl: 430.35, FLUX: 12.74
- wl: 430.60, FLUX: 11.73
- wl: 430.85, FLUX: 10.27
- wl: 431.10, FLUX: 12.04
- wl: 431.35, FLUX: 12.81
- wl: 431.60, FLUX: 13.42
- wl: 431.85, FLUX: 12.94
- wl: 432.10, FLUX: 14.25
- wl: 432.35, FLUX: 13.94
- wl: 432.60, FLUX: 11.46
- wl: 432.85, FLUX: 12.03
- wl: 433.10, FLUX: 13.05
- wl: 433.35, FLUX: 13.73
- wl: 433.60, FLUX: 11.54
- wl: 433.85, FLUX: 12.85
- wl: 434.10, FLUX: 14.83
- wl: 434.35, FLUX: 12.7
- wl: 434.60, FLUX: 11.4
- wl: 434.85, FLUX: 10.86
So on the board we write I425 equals 0.18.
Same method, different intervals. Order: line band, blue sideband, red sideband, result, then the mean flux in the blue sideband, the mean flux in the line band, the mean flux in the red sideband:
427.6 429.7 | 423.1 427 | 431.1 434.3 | 0.09 nm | 13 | 12.5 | 13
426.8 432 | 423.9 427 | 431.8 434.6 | 0.20 nm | 13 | 12.5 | 13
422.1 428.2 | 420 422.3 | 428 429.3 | -0.22 nm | 13.3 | 13.1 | 12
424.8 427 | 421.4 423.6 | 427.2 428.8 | -0.06 nm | 13.1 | 13.2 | 12.8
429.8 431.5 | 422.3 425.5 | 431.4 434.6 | 0.16 nm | 12.5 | 11.6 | 13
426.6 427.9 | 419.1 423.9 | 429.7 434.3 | -0.15 nm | 13.2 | 14.2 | 12.5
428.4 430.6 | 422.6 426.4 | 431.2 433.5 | 0.19 nm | 12.7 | 11.8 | 13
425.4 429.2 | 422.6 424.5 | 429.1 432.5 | -0.17 nm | 13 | 13.3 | 12.3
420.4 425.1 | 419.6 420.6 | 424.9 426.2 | -0.13 nm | 12.6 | 12.9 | 12.4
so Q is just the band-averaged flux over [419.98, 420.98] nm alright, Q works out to 13.1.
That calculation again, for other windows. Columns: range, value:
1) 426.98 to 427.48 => 14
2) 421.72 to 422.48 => 12.6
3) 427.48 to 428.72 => 12.6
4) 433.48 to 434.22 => 13.1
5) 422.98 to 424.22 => 12.9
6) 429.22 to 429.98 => 11.8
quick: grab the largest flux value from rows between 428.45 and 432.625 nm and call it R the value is 14.25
